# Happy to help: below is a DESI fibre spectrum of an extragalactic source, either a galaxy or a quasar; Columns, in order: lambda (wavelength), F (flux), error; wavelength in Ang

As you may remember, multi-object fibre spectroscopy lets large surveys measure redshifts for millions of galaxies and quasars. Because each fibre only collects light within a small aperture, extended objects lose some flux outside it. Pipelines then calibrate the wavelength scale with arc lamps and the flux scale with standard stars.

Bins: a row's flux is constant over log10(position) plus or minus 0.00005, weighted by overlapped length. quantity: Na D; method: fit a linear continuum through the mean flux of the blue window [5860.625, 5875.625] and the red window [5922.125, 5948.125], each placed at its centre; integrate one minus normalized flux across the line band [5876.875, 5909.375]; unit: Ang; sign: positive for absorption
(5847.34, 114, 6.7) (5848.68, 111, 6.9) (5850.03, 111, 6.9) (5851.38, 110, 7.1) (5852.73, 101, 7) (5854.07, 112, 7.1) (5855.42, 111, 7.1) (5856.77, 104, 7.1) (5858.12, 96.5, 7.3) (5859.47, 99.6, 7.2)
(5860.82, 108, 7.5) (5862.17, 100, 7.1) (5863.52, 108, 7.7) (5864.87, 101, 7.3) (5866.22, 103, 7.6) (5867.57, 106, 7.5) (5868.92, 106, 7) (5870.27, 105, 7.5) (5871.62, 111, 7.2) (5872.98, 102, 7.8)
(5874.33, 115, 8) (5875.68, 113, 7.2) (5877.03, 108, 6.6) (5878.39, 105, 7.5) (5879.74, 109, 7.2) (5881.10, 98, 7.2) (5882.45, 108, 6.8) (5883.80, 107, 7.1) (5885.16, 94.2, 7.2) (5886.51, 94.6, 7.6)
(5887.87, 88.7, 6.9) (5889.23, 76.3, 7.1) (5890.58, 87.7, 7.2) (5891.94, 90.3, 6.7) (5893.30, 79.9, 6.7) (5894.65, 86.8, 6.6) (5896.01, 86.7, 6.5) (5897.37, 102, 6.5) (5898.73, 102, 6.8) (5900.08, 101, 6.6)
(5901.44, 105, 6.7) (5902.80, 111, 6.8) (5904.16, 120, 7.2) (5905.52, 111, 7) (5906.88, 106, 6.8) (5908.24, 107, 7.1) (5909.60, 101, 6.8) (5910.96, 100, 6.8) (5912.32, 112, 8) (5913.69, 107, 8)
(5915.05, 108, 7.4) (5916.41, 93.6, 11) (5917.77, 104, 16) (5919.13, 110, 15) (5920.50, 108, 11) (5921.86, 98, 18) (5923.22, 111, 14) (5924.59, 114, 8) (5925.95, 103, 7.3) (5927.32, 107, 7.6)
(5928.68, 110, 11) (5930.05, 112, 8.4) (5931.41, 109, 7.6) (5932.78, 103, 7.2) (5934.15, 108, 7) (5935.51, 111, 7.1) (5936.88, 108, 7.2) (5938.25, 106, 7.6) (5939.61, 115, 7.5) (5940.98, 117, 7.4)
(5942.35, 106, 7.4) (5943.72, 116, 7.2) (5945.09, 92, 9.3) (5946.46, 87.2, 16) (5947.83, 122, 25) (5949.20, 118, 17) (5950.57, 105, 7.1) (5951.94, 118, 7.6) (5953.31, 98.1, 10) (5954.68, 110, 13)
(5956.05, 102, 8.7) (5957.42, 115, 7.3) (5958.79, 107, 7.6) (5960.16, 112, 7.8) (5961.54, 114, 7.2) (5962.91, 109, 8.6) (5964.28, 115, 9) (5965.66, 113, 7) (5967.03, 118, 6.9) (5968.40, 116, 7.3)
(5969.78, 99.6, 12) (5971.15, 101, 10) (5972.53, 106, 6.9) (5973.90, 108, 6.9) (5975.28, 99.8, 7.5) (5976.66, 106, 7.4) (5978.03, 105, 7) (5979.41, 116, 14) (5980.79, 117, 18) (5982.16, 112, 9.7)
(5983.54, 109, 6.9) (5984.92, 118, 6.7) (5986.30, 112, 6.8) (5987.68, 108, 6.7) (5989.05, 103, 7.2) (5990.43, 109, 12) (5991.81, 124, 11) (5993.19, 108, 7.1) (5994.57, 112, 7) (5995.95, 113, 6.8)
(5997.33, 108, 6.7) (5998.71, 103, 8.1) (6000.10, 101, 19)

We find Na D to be 2.3 Ang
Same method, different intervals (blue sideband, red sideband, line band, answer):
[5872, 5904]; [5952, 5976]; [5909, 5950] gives -1.1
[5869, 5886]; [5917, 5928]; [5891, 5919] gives 1.3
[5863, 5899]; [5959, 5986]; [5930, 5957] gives -0.3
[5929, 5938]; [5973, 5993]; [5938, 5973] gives 0.0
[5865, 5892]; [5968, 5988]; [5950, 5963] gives -0.2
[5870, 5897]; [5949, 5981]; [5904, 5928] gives -0.9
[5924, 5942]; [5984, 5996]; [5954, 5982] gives 0.3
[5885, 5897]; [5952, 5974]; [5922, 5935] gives -1.2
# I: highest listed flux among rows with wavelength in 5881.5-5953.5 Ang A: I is 122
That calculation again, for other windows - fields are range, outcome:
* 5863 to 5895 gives 115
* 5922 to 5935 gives 114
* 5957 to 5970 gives 118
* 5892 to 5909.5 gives 120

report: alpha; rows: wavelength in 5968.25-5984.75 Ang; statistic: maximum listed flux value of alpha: 117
